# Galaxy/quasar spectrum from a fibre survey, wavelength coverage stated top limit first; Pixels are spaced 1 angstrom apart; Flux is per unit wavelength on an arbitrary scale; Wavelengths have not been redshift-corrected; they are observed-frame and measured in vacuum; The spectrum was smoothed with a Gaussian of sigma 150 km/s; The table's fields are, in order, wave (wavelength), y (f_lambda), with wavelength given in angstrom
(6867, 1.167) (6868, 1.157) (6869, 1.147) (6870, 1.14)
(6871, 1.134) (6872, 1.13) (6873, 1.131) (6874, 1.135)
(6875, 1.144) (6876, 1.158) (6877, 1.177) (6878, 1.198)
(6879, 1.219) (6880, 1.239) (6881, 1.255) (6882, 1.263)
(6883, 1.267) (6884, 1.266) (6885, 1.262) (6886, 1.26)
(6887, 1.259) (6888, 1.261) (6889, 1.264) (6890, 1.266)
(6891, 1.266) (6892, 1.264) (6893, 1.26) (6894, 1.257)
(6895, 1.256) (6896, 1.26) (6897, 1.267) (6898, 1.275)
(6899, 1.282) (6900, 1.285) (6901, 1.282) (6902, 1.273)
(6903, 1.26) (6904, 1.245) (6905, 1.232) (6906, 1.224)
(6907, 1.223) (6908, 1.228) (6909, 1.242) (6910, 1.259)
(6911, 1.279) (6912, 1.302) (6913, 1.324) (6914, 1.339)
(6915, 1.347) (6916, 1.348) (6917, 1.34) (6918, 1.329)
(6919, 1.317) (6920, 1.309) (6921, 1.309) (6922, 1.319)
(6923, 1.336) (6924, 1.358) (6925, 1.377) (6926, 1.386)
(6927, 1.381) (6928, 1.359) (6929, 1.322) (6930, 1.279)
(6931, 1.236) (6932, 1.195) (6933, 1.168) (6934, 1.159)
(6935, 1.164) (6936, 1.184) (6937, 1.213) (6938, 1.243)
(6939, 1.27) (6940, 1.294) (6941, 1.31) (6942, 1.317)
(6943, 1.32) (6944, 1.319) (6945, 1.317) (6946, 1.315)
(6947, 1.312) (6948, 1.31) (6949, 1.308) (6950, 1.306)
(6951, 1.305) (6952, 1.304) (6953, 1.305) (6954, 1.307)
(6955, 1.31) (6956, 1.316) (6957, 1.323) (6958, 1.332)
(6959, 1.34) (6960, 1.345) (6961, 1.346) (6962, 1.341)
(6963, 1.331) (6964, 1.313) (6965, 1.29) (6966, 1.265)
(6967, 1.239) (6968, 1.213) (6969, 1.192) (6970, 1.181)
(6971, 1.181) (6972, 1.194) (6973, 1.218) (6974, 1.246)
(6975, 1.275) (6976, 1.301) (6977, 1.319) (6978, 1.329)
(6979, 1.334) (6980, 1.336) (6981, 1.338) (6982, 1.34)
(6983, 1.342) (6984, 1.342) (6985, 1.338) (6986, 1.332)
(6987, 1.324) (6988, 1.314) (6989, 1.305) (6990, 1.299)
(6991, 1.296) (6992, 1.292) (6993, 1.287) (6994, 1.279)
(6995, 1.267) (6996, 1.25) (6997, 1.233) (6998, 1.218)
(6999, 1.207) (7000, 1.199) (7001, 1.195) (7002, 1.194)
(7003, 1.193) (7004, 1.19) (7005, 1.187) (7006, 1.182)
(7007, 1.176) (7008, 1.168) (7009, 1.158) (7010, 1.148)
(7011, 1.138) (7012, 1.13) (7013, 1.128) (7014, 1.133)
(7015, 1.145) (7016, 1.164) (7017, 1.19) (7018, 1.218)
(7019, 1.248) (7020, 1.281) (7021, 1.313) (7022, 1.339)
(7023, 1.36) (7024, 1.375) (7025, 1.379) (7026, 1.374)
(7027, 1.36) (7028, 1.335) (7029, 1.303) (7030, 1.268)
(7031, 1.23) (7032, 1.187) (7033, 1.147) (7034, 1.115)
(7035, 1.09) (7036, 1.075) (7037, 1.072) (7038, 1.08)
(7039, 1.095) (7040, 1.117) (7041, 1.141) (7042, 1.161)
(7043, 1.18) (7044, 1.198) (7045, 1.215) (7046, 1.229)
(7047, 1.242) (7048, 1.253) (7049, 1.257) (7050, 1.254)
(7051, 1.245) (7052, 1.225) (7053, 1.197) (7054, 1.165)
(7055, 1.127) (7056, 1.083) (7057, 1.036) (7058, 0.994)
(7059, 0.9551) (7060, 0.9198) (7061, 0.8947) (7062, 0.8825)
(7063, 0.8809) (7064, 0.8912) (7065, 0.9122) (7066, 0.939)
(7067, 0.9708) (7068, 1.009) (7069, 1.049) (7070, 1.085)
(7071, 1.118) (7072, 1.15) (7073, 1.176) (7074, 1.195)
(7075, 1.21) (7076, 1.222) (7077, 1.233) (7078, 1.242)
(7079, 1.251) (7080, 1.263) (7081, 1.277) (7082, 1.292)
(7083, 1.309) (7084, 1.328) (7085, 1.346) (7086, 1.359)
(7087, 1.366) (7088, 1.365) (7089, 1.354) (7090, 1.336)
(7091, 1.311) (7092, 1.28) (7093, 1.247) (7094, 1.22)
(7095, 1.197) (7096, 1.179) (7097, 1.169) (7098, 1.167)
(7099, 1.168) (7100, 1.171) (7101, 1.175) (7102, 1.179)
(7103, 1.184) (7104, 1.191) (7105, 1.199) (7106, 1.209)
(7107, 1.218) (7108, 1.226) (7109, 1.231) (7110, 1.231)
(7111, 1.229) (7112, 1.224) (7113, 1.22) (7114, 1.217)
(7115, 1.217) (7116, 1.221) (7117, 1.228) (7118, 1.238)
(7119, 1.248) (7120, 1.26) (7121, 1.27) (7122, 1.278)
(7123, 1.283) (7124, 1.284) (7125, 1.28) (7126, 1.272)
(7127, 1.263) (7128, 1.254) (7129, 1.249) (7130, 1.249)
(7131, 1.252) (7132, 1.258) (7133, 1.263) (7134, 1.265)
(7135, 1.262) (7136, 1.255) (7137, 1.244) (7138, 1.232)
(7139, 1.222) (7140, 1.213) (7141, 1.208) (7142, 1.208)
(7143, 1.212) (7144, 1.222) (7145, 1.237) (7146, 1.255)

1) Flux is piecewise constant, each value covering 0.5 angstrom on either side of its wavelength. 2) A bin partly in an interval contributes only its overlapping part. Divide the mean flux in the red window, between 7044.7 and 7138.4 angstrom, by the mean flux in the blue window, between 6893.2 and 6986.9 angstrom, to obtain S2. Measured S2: 0.9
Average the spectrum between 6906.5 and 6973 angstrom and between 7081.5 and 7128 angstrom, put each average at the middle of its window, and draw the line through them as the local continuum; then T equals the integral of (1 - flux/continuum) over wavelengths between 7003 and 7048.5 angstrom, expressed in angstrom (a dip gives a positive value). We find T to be 2.3 angstrom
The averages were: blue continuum 1.29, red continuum 1.25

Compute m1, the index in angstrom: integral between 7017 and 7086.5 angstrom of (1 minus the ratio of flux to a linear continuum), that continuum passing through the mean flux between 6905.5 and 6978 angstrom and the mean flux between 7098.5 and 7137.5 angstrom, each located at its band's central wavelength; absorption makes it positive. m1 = 4.6 angstrom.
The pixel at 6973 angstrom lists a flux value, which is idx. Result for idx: 1.218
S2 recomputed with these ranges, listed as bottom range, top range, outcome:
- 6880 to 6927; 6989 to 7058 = 0.94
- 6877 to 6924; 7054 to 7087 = 0.88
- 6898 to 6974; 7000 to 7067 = 0.90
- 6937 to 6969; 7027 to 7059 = 0.90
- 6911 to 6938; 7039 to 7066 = 0.85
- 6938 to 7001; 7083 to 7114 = 0.96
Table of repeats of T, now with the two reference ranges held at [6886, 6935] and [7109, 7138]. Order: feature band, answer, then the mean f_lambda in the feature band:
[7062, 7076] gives 2.4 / 1.05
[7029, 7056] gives 1.8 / 1.18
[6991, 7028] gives 1.0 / 1.23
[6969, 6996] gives -0.4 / 1.29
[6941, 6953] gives -0.3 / 1.31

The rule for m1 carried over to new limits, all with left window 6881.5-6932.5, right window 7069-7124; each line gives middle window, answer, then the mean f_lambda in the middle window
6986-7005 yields 0.15 angstrom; 1.25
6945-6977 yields -0.38 angstrom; 1.29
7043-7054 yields 0.19 angstrom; 1.23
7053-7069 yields 3.32 angstrom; 0.986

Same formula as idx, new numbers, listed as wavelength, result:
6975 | 1.275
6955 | 1.31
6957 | 1.323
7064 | 0.8912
